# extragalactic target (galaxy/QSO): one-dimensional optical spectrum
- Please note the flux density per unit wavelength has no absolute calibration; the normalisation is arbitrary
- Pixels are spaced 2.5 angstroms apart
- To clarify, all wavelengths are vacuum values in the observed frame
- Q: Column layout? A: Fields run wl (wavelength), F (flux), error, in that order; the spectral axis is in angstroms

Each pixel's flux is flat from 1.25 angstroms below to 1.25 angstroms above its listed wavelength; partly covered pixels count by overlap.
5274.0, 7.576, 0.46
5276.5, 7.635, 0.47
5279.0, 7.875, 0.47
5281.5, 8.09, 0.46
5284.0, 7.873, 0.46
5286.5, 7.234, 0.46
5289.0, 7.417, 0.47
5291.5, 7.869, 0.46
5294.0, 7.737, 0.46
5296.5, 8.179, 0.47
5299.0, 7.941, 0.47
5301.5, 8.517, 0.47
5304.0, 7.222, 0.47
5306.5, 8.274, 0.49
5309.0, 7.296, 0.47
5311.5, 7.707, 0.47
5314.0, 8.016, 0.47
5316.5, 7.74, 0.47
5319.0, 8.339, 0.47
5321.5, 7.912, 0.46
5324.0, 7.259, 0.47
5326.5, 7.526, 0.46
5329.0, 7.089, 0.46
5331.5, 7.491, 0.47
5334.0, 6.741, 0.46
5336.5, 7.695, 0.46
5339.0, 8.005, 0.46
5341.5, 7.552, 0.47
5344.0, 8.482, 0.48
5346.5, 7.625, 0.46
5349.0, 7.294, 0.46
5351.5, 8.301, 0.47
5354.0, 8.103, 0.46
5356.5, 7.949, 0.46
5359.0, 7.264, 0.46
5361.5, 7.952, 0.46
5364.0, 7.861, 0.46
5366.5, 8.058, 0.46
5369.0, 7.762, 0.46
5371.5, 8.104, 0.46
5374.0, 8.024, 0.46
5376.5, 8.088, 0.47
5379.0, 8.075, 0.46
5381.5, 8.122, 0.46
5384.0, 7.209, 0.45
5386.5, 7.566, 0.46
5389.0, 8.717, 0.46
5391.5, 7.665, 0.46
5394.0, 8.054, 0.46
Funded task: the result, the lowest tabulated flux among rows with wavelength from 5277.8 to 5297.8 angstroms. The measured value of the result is 7.234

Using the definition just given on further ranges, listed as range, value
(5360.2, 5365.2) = 7.861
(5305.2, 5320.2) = 7.296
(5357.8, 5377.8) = 7.264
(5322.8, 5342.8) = 6.741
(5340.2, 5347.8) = 7.552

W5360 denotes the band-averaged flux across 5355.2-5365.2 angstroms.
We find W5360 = 7.76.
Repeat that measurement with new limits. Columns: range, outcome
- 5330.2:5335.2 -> 7.12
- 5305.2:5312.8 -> 7.76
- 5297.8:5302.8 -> 8.22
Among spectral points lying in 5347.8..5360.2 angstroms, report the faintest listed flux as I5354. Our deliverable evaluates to 7.264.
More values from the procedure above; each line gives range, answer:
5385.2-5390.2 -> 7.566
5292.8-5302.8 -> 7.737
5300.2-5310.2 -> 7.222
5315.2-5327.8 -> 7.259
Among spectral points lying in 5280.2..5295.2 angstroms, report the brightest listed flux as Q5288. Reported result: 8.09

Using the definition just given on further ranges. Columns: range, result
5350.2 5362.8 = 8.301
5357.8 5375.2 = 8.104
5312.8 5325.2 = 8.339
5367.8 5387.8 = 8.122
